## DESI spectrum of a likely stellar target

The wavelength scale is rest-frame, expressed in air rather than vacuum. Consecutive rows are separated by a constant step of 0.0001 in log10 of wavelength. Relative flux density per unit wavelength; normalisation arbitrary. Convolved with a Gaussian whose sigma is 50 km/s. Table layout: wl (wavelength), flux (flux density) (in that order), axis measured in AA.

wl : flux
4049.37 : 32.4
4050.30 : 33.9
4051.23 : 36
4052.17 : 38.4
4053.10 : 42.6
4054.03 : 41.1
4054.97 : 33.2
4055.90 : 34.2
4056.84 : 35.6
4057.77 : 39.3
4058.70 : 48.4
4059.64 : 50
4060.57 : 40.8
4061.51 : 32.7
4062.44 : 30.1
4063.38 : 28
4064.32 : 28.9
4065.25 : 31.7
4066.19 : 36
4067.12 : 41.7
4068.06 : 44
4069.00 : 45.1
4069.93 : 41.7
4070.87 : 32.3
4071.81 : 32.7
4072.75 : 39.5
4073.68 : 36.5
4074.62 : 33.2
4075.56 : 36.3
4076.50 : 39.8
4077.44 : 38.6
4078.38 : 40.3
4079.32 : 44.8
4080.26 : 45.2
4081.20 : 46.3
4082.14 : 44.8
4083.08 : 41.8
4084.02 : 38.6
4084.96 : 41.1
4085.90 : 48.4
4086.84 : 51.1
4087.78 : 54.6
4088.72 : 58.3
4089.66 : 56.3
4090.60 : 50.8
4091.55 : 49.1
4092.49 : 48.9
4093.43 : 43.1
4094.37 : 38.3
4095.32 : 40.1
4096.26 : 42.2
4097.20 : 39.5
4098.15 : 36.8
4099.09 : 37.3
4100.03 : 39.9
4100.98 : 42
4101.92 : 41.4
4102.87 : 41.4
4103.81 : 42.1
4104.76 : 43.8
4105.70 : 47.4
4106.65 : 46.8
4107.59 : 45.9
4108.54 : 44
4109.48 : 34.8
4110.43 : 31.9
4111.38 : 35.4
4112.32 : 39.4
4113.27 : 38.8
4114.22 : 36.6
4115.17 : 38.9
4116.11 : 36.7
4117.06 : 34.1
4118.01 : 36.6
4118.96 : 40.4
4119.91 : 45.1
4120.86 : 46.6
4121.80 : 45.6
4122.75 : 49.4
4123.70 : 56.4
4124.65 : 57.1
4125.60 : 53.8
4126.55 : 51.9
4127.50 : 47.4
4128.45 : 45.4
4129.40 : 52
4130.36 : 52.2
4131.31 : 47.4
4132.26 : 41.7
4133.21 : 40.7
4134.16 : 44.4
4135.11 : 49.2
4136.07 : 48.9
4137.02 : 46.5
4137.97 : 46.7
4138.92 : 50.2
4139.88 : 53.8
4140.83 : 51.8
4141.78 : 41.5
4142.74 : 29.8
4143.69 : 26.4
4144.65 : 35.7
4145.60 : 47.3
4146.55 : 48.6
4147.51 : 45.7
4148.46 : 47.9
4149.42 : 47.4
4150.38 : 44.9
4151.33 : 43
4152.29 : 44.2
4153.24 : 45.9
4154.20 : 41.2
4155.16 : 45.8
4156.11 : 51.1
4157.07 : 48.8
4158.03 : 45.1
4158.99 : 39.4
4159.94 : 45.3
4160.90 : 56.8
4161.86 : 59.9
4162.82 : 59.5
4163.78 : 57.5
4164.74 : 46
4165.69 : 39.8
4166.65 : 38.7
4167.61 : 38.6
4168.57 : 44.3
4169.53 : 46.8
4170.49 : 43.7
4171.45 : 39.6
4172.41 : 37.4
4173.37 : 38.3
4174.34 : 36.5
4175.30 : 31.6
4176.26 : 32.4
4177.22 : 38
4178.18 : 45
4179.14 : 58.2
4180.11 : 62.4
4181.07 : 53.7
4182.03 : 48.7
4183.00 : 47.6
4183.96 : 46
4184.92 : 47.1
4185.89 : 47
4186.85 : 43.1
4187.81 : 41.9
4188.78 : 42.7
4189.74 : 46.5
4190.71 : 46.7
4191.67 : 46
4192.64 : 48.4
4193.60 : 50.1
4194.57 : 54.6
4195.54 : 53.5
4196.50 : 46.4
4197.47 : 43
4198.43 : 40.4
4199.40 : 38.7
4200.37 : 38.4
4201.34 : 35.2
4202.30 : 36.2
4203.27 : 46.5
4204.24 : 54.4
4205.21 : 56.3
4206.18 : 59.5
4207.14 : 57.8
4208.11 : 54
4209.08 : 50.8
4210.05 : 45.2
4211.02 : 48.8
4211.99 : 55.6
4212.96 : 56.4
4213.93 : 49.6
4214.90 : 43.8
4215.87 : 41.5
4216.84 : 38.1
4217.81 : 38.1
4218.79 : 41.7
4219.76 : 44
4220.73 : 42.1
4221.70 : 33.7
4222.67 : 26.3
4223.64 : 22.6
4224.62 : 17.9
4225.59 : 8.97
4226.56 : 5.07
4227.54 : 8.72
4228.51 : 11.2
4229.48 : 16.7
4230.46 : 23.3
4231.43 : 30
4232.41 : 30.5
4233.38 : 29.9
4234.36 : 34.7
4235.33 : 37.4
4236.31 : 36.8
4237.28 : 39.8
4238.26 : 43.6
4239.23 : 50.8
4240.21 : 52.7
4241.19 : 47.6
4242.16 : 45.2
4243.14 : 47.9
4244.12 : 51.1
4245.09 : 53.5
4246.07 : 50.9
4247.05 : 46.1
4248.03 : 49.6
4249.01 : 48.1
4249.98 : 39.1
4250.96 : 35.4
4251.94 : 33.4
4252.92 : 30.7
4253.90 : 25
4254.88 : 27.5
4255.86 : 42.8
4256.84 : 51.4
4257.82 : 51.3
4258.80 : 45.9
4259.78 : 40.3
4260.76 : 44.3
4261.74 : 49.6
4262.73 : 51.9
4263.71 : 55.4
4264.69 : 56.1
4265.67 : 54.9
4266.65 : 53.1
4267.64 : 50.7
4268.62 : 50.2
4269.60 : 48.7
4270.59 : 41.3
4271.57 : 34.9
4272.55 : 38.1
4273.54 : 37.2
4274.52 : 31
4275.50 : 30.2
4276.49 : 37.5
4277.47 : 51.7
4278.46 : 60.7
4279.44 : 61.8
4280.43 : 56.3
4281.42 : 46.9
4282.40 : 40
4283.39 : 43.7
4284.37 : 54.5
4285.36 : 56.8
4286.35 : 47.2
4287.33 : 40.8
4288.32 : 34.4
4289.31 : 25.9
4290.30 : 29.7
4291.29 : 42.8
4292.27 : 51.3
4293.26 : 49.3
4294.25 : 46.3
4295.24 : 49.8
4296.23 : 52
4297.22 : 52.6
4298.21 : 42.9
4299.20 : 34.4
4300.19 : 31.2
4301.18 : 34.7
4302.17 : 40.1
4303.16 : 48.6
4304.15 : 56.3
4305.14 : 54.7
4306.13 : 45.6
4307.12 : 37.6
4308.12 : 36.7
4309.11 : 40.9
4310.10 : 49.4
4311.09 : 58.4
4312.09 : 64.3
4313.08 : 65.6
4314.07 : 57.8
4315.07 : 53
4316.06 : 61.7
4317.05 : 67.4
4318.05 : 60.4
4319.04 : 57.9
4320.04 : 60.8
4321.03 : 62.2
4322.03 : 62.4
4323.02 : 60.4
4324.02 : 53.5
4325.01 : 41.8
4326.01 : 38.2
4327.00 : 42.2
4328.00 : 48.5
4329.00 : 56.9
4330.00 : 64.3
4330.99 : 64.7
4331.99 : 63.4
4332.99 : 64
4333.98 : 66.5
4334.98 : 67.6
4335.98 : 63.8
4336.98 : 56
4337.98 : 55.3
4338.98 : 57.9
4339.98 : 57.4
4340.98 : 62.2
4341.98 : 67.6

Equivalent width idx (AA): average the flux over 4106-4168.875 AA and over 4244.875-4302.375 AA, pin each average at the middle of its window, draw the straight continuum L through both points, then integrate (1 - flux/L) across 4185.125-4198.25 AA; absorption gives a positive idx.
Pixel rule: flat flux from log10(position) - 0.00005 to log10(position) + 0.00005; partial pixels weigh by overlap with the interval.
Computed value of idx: -0.6 AA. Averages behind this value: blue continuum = 45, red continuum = 44.3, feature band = 46.8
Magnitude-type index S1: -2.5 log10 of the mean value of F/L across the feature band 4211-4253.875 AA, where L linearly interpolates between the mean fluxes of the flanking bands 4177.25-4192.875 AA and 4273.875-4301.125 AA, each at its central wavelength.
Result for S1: 0.24 mag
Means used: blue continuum 47.9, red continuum 44.3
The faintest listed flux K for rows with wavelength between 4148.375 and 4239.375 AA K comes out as 5.07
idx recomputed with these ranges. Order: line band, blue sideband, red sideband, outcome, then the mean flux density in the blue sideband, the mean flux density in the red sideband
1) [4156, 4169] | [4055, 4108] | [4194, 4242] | -2.5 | 41.5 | 39.2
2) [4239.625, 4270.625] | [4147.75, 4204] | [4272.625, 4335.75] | 1.4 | 45.4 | 50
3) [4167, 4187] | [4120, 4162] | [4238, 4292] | 0.9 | 46.7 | 44.9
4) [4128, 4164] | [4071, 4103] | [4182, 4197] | -0.9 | 42.8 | 47.2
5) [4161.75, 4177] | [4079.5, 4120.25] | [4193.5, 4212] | 1.2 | 42.7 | 48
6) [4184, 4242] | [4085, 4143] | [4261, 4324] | 8.0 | 44.8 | 48.6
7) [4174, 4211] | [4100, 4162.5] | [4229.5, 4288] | -2.0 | 44.7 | 43.8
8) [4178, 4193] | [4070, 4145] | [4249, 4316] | -1.3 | 43.3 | 45.4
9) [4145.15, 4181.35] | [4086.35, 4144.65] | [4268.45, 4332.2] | -0.2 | 44.3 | 48.6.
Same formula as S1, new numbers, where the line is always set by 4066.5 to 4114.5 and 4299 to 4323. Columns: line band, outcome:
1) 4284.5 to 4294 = 0.20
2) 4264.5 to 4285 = 0.09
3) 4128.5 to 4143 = -0.06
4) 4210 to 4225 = 0.19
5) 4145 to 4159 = -0.02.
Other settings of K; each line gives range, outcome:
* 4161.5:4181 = 31.6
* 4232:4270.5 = 25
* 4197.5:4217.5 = 35.2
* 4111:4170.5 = 26.4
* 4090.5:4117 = 31.9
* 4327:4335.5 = 42.2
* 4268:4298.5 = 25.9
